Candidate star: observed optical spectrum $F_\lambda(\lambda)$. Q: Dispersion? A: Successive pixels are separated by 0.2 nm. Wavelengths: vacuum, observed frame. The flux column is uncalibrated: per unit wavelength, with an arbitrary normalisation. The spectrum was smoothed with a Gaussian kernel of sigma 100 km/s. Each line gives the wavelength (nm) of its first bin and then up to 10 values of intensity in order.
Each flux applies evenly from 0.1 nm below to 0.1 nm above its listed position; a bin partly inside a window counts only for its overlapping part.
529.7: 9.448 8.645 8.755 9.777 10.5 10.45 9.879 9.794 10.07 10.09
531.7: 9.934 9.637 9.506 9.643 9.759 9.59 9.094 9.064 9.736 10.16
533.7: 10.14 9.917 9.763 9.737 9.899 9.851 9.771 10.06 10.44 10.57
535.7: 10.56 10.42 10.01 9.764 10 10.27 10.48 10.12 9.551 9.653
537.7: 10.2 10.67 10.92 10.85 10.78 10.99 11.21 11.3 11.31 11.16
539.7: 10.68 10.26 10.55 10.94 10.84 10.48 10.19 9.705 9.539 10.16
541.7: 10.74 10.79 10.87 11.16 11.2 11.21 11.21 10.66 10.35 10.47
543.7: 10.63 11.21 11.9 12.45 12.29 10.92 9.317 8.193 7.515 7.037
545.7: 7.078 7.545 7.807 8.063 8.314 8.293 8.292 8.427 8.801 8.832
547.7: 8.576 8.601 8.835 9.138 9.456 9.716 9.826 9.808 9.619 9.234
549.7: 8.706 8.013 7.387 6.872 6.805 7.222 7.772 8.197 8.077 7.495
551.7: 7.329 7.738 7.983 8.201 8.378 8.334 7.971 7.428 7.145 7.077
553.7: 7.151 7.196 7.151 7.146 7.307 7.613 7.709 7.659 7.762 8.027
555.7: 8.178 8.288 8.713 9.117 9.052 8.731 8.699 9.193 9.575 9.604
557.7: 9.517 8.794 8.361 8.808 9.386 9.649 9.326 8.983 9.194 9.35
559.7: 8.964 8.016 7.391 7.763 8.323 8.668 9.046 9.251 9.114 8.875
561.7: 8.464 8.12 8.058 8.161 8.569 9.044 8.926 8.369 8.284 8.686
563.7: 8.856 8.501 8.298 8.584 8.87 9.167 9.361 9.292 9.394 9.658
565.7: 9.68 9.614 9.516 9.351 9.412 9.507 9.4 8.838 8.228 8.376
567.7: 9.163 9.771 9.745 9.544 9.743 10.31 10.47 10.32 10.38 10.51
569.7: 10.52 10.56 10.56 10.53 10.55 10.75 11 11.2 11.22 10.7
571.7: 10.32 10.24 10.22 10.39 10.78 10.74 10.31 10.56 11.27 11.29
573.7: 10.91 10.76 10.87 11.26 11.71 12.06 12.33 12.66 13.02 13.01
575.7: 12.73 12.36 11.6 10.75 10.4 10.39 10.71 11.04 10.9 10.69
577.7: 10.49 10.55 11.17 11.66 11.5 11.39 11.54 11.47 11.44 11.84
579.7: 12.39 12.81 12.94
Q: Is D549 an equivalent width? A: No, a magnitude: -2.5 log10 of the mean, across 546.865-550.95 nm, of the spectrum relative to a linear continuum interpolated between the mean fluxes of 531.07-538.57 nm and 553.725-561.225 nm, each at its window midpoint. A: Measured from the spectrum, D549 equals 0.06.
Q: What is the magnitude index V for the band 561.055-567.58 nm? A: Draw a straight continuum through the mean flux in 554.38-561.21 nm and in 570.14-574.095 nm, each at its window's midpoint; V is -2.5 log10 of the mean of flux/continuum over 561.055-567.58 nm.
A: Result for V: 0.081 mag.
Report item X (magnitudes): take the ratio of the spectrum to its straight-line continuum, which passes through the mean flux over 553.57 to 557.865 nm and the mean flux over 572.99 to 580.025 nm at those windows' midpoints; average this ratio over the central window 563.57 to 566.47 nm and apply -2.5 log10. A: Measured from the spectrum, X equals 0.06 mag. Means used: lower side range 8.26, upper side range 11.5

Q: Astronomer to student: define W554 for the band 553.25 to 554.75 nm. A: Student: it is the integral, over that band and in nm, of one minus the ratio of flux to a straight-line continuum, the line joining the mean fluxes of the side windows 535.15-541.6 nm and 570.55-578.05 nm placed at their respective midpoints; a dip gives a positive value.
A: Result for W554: 0.49 nm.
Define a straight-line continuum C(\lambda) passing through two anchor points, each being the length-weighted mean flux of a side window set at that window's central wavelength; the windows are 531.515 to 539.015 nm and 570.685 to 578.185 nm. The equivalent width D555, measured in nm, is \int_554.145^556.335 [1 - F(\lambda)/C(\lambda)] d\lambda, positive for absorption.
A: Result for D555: 0.56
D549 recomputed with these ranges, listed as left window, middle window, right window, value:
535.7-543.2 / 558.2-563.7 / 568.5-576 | 0.243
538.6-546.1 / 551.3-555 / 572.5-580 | 0.371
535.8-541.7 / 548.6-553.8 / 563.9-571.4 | 0.251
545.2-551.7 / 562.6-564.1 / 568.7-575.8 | 0.159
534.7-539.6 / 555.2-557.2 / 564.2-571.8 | 0.175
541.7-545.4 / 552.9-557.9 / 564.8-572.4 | 0.260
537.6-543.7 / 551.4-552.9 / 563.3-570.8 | 0.274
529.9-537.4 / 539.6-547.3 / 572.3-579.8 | 0.034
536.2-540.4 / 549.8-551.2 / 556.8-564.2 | 0.269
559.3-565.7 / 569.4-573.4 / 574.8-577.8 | -0.012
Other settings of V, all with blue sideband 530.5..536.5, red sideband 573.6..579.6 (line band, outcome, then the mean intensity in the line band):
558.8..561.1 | 0.244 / 8.67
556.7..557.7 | 0.165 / 9.24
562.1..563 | 0.261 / 8.61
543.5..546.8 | 0.111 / 9.32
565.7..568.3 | 0.196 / 9.27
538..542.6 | -0.059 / 10.7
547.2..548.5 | 0.178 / 8.85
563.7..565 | 0.243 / 8.8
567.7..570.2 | 0.103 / 10.2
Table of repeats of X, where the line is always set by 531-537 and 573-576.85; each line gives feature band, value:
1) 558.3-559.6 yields 0.18 mag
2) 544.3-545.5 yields 0.08 mag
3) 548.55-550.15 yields 0.16 mag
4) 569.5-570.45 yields 0.08 mag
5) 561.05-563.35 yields 0.27 mag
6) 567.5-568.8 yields 0.18 mag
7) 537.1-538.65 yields -0.03 mag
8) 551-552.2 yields 0.34 mag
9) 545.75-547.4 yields 0.27 mag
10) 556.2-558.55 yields 0.20 mag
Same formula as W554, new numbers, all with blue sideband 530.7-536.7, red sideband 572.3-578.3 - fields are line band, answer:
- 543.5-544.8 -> -0.156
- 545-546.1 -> 0.298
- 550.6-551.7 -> 0.291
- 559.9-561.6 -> 0.358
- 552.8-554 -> 0.367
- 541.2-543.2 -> -0.111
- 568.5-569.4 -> 0.062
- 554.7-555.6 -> 0.241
